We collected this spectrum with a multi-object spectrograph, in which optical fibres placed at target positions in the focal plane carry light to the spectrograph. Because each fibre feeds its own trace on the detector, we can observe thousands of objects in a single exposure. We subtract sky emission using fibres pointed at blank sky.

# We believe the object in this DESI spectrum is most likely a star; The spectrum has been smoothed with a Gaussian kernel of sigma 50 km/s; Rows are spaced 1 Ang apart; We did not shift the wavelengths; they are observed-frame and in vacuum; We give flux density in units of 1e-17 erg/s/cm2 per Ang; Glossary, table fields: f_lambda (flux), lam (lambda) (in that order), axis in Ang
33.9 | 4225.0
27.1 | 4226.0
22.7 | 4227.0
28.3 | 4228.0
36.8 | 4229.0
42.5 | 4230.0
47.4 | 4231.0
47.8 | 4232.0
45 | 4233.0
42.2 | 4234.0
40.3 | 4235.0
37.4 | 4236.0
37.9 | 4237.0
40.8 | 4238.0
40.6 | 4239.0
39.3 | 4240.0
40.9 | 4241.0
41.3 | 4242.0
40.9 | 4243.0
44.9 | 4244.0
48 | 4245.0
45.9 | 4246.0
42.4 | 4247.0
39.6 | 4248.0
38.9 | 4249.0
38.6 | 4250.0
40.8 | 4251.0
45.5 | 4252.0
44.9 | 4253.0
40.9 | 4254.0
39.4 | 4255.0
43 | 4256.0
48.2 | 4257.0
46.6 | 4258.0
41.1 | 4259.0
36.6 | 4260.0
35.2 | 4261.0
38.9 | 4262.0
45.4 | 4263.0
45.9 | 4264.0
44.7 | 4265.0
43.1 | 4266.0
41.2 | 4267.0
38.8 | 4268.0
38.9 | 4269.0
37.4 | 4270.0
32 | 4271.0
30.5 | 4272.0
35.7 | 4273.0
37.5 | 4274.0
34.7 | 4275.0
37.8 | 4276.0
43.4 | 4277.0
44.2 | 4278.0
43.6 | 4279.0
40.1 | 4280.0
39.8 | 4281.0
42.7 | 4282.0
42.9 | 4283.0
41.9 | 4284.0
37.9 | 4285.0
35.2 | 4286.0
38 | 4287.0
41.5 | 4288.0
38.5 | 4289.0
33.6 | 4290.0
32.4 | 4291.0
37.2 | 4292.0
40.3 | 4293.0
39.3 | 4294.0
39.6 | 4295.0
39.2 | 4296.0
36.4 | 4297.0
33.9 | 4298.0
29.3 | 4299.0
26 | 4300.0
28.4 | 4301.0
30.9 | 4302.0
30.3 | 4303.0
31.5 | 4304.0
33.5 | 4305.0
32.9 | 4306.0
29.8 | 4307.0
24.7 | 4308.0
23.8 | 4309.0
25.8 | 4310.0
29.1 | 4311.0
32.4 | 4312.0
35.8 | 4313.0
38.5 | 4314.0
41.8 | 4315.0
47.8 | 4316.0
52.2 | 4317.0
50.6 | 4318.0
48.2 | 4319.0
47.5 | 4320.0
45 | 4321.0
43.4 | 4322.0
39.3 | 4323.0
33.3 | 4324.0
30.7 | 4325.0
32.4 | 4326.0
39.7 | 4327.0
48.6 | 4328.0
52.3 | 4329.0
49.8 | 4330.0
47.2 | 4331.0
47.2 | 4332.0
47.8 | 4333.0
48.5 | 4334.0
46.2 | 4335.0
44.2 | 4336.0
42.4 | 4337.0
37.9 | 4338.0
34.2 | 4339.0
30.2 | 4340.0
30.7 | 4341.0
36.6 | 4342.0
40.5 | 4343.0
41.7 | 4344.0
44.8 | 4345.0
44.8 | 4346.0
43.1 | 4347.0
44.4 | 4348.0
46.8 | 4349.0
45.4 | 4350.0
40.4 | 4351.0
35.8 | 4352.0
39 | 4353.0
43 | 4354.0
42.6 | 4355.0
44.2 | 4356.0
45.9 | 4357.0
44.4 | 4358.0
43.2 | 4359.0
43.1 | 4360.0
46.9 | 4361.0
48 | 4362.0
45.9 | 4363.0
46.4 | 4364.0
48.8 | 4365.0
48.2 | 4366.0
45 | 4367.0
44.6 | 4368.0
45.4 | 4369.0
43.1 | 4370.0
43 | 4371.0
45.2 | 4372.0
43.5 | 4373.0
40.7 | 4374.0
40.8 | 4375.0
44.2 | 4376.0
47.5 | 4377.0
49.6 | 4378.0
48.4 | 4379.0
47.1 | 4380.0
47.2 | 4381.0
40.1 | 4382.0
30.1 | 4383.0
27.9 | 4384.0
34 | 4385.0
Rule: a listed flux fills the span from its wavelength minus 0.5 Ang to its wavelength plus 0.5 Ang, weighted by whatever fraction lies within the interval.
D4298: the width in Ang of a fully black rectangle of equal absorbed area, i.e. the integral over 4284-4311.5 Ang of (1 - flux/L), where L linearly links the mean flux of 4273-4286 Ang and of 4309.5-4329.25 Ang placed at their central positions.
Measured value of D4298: 4.7 Ang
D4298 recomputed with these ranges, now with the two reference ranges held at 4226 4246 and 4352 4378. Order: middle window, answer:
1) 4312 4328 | 0.46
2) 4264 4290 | 1.35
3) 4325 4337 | -0.48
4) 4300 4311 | 3.48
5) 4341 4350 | 0.30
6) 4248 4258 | -0.41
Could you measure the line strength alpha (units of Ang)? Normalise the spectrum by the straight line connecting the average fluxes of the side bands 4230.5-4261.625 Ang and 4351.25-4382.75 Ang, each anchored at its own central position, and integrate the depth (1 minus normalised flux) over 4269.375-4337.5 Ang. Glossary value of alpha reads 7.4 Ang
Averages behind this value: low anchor 42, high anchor 44.4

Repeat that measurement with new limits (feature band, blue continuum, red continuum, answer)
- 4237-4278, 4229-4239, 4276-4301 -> -0.48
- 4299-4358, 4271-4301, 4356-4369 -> 3.80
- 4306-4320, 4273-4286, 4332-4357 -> 1.29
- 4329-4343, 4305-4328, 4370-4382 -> -0.75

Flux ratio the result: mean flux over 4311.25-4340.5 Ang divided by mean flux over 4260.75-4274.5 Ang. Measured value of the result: 1.09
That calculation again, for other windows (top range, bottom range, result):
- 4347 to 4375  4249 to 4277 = 1.10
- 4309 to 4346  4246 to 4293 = 1.03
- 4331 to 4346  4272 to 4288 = 1.05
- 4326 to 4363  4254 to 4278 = 1.08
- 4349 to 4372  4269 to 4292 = 1.16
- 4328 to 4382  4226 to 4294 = 1.10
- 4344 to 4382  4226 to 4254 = 1.10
